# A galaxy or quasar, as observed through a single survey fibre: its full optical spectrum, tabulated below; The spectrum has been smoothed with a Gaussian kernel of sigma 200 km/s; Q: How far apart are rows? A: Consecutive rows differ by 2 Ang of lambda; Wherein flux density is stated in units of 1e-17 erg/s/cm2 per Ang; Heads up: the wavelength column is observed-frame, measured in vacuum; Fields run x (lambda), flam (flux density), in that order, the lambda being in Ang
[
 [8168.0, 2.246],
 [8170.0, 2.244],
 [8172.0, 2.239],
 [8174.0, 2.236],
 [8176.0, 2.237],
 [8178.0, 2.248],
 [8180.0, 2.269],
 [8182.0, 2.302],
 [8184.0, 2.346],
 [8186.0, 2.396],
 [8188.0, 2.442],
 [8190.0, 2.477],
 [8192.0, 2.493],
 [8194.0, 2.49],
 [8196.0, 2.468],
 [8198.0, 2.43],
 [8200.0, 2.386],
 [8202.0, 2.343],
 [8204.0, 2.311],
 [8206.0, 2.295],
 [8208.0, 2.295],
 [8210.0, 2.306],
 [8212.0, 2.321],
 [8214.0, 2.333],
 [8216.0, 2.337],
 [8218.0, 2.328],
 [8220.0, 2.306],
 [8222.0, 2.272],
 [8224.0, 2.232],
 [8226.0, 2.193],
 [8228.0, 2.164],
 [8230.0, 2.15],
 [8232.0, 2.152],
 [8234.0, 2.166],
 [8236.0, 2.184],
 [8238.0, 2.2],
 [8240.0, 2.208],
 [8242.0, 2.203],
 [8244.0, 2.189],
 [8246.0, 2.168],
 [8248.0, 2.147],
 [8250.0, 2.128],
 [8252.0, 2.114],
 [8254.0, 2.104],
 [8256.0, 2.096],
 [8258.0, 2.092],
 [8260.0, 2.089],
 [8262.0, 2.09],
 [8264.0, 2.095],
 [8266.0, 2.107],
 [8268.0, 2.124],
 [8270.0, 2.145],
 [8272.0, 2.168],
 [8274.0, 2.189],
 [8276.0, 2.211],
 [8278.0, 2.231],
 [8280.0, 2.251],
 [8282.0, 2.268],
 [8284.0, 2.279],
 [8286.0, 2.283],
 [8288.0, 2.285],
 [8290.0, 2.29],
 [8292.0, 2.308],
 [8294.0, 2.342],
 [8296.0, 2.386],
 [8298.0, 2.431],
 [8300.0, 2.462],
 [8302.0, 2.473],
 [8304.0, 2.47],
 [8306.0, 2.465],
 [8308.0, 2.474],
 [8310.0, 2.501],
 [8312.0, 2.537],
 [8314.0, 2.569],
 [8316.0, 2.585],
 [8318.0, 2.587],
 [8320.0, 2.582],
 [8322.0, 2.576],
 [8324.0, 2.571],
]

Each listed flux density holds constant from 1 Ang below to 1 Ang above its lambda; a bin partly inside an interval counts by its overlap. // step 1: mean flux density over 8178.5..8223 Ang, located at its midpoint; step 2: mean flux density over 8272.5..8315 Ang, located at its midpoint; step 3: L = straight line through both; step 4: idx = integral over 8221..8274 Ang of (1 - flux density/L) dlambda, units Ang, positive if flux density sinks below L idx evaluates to 4.68 Ang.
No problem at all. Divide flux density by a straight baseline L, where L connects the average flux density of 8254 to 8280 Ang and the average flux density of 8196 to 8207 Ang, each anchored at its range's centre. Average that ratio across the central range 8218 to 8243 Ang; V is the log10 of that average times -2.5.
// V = 0.03 mag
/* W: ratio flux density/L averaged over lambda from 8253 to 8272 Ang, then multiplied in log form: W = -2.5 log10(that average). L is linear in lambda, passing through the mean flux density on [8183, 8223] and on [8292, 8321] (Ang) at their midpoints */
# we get 0.16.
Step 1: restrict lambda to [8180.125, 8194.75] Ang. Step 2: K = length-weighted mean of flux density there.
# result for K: 2.41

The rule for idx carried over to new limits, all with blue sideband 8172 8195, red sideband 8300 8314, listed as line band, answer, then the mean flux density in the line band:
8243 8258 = 1.8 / 2.13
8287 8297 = 0.6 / 2.32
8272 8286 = 1.3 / 2.24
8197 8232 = 1.4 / 2.29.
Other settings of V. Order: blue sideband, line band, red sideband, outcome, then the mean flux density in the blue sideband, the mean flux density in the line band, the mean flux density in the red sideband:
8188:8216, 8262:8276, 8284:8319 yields 0.13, 2.38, 2.14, 2.43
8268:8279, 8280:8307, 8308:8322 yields 0.00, 2.18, 2.36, 2.56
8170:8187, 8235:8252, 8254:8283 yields 0.01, 2.28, 2.17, 2.15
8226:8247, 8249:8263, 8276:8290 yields 0.06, 2.18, 2.1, 2.26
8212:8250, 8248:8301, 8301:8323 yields 0.08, 2.22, 2.21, 2.53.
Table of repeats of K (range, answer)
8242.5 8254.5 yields 2.15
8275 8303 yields 2.32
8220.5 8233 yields 2.2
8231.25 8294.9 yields 2.18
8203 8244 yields 2.25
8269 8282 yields 2.2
